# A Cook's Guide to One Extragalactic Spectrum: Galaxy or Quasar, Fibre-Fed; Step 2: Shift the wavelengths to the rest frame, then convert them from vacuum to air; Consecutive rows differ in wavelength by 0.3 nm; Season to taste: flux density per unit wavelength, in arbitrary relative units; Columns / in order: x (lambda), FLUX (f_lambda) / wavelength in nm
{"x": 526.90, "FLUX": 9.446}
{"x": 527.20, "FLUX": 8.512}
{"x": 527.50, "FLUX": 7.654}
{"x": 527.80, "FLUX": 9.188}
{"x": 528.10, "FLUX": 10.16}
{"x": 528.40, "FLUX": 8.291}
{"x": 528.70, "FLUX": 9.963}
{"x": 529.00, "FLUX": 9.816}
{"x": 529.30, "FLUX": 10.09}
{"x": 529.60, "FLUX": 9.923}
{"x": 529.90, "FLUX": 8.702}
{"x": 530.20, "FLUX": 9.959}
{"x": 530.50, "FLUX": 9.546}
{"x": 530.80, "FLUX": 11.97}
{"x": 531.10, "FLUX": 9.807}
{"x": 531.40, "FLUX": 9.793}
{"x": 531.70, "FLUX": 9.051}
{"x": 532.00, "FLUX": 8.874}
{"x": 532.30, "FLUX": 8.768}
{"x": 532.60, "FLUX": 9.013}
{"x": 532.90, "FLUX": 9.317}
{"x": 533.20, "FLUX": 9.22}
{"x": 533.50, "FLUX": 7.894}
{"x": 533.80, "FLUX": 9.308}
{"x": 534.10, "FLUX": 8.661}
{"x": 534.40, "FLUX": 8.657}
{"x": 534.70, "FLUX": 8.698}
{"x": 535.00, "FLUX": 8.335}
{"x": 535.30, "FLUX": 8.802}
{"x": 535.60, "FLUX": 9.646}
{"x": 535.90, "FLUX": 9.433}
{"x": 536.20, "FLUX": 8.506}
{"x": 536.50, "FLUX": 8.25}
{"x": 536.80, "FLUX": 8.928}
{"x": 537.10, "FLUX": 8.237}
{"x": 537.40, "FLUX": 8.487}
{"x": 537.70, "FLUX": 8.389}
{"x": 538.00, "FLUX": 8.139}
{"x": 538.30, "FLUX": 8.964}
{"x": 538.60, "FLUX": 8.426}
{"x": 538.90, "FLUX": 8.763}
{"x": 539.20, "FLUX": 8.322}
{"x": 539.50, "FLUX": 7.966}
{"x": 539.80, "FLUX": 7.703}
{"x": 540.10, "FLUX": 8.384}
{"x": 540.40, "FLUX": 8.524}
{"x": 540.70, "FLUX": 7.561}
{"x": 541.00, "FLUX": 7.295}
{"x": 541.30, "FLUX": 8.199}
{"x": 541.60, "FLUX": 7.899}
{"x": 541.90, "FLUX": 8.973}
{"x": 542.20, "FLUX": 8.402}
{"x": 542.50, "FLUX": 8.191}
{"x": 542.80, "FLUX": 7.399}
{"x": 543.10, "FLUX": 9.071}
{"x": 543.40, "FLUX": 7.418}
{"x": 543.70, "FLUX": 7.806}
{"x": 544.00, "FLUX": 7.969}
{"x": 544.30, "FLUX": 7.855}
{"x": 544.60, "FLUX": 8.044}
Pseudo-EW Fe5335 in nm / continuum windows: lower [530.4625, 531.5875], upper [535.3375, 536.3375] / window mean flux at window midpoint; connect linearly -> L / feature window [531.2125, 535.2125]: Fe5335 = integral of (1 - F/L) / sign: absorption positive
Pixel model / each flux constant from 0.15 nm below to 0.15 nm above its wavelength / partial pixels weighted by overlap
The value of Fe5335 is 0.36 nm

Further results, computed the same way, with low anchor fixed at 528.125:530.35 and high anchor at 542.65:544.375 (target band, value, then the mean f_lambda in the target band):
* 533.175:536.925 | 0.05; 8.78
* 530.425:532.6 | -0.08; 9.65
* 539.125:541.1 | 0.08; 7.97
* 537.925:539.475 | 0.00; 8.5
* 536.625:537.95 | 0.03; 8.48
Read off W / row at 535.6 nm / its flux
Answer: 9.646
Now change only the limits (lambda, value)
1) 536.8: 8.928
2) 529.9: 8.702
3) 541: 7.295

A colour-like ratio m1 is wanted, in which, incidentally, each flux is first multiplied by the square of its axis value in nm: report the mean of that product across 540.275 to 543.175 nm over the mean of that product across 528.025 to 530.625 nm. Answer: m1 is 0.89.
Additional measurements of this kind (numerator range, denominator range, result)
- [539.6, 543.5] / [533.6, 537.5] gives 0.94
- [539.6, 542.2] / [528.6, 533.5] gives 0.88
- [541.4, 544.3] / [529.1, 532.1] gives 0.87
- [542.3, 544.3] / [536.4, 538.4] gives 0.96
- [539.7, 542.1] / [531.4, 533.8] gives 0.93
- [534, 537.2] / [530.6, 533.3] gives 0.93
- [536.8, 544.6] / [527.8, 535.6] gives 0.91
